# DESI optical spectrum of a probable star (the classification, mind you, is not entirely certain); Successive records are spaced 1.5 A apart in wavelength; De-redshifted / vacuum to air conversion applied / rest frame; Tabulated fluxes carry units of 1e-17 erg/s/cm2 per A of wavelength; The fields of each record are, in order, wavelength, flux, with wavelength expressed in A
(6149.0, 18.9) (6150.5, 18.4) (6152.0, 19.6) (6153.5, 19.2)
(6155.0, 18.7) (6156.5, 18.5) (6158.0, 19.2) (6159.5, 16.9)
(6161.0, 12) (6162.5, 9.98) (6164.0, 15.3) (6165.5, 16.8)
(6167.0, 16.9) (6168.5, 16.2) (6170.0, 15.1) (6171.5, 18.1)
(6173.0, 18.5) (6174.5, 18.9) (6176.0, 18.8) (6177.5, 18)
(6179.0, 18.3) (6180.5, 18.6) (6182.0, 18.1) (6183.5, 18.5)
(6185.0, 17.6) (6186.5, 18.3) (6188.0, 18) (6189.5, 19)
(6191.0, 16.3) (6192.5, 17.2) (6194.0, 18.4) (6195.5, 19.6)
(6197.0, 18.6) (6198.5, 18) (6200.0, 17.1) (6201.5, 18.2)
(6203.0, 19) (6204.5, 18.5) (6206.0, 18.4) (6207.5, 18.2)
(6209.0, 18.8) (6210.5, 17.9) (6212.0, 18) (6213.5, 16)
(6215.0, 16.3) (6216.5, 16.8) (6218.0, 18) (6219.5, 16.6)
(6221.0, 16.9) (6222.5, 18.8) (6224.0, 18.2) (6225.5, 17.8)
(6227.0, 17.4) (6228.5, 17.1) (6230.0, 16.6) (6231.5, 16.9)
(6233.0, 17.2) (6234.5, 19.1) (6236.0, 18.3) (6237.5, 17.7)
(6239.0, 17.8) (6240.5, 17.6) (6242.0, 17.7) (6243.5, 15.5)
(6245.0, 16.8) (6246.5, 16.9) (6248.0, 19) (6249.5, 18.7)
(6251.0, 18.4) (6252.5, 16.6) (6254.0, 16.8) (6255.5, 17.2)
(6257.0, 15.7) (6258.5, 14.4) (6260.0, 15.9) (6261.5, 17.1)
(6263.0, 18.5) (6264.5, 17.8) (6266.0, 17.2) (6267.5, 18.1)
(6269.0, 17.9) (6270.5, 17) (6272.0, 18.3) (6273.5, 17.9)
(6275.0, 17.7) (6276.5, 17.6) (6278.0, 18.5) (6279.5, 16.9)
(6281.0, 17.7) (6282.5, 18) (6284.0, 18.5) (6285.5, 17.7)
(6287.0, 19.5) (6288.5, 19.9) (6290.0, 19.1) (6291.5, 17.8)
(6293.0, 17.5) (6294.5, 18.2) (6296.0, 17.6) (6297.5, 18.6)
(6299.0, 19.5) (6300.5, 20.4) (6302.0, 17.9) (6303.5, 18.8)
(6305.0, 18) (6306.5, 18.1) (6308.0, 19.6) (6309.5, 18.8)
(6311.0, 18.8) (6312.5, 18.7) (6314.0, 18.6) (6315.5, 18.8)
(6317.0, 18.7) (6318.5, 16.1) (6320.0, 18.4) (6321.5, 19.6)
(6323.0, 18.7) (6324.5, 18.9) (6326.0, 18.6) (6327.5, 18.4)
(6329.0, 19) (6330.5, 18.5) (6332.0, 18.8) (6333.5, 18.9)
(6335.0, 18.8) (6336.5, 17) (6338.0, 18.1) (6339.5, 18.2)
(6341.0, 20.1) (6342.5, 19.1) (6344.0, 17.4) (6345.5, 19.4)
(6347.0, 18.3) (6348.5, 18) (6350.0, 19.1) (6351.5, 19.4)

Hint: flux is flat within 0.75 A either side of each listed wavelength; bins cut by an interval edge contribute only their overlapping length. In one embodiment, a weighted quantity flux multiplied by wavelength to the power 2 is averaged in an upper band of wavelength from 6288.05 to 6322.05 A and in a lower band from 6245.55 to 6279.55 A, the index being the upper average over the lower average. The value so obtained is 1.08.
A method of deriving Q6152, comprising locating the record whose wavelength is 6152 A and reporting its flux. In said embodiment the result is 19.6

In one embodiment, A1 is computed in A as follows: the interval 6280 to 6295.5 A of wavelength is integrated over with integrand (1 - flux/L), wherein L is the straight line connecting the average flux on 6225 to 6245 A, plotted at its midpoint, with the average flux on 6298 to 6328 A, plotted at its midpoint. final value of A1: -0.08 A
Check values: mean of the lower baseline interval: 17.4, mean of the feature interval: 18.4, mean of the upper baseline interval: 18.7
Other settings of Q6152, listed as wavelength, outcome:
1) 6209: 18.8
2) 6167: 16.9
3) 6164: 15.3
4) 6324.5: 18.9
